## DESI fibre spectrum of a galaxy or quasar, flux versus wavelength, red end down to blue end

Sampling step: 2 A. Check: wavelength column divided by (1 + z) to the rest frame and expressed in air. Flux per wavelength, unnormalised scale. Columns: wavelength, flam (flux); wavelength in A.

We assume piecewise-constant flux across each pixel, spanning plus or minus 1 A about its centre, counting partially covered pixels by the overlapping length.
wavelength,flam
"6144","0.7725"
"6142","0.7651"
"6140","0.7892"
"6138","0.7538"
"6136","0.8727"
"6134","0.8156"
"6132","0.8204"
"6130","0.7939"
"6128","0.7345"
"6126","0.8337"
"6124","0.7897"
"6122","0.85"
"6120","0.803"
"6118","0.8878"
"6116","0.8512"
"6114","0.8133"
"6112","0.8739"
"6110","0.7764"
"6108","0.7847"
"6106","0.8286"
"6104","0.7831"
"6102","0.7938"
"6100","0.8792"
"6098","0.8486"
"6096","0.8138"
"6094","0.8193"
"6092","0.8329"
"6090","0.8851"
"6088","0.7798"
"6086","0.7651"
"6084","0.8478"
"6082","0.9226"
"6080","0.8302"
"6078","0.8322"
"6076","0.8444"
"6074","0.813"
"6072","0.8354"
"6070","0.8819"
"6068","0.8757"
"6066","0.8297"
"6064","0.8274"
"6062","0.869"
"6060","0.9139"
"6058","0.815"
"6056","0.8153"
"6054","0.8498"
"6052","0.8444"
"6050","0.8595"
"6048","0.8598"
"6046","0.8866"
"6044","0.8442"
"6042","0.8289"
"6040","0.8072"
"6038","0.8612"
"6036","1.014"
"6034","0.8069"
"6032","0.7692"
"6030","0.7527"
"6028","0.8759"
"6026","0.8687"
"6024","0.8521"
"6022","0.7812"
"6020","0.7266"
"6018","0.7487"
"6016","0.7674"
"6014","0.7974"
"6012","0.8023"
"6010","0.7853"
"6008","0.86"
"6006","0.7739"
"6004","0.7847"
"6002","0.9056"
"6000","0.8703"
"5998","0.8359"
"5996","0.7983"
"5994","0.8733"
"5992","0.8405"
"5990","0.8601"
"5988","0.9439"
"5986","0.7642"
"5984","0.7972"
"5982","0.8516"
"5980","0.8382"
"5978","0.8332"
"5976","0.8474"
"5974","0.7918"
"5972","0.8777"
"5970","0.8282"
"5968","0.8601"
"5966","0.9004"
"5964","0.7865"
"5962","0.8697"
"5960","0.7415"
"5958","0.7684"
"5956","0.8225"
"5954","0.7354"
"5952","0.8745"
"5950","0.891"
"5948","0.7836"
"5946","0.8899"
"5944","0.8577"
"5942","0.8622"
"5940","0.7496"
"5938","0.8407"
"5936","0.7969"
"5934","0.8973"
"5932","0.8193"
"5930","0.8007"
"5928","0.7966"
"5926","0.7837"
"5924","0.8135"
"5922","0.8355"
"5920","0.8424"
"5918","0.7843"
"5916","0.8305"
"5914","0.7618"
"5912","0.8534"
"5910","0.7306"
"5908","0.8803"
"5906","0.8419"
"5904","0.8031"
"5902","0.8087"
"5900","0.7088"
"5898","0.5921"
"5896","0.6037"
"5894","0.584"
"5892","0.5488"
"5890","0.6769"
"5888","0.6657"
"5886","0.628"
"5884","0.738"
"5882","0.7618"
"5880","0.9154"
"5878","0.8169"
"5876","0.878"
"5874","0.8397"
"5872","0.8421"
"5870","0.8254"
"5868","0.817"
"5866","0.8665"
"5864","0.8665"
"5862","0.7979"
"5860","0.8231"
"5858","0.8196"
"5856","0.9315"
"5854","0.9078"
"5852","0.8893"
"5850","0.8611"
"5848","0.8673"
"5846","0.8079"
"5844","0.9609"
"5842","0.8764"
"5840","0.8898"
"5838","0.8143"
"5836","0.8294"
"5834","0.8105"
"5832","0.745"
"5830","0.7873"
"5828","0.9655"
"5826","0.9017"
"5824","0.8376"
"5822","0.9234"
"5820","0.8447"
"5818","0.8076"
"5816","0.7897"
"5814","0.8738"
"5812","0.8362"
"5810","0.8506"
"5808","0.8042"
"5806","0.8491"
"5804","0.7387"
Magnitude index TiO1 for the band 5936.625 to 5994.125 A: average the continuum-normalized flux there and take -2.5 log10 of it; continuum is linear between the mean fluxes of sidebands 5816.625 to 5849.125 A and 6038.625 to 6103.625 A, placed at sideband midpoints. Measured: 0.02 mag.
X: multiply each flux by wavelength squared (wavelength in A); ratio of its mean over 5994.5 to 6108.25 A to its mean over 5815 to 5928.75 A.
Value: 1.09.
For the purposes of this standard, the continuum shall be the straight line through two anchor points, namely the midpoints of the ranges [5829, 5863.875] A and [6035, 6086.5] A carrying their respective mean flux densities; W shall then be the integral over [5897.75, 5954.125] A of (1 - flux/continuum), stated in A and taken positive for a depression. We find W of 2.5 A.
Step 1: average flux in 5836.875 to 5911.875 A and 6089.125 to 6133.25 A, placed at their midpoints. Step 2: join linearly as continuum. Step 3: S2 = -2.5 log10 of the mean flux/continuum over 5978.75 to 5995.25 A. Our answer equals -0.05 mag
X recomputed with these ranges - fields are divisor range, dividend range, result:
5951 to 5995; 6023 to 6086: 1.05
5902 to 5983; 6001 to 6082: 1.05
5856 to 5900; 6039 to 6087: 1.18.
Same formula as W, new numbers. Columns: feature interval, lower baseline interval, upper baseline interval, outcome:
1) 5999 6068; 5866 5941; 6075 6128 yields -1.80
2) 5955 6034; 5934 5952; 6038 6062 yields 2.11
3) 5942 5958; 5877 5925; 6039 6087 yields -1.11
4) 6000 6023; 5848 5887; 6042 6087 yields 1.28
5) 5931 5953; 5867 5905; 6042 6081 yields -1.92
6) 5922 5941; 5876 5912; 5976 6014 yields -1.05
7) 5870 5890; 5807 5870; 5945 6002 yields 1.49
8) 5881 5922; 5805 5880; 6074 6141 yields 5.33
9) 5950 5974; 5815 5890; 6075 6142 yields 0.10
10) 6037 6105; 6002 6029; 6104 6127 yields -2.07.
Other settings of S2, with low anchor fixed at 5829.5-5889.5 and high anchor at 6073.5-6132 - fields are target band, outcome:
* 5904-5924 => 0.014 mag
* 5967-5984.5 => -0.014 mag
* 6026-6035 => 0.023 mag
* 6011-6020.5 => 0.075 mag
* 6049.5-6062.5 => -0.034 mag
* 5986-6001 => -0.036 mag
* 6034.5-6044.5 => -0.056 mag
